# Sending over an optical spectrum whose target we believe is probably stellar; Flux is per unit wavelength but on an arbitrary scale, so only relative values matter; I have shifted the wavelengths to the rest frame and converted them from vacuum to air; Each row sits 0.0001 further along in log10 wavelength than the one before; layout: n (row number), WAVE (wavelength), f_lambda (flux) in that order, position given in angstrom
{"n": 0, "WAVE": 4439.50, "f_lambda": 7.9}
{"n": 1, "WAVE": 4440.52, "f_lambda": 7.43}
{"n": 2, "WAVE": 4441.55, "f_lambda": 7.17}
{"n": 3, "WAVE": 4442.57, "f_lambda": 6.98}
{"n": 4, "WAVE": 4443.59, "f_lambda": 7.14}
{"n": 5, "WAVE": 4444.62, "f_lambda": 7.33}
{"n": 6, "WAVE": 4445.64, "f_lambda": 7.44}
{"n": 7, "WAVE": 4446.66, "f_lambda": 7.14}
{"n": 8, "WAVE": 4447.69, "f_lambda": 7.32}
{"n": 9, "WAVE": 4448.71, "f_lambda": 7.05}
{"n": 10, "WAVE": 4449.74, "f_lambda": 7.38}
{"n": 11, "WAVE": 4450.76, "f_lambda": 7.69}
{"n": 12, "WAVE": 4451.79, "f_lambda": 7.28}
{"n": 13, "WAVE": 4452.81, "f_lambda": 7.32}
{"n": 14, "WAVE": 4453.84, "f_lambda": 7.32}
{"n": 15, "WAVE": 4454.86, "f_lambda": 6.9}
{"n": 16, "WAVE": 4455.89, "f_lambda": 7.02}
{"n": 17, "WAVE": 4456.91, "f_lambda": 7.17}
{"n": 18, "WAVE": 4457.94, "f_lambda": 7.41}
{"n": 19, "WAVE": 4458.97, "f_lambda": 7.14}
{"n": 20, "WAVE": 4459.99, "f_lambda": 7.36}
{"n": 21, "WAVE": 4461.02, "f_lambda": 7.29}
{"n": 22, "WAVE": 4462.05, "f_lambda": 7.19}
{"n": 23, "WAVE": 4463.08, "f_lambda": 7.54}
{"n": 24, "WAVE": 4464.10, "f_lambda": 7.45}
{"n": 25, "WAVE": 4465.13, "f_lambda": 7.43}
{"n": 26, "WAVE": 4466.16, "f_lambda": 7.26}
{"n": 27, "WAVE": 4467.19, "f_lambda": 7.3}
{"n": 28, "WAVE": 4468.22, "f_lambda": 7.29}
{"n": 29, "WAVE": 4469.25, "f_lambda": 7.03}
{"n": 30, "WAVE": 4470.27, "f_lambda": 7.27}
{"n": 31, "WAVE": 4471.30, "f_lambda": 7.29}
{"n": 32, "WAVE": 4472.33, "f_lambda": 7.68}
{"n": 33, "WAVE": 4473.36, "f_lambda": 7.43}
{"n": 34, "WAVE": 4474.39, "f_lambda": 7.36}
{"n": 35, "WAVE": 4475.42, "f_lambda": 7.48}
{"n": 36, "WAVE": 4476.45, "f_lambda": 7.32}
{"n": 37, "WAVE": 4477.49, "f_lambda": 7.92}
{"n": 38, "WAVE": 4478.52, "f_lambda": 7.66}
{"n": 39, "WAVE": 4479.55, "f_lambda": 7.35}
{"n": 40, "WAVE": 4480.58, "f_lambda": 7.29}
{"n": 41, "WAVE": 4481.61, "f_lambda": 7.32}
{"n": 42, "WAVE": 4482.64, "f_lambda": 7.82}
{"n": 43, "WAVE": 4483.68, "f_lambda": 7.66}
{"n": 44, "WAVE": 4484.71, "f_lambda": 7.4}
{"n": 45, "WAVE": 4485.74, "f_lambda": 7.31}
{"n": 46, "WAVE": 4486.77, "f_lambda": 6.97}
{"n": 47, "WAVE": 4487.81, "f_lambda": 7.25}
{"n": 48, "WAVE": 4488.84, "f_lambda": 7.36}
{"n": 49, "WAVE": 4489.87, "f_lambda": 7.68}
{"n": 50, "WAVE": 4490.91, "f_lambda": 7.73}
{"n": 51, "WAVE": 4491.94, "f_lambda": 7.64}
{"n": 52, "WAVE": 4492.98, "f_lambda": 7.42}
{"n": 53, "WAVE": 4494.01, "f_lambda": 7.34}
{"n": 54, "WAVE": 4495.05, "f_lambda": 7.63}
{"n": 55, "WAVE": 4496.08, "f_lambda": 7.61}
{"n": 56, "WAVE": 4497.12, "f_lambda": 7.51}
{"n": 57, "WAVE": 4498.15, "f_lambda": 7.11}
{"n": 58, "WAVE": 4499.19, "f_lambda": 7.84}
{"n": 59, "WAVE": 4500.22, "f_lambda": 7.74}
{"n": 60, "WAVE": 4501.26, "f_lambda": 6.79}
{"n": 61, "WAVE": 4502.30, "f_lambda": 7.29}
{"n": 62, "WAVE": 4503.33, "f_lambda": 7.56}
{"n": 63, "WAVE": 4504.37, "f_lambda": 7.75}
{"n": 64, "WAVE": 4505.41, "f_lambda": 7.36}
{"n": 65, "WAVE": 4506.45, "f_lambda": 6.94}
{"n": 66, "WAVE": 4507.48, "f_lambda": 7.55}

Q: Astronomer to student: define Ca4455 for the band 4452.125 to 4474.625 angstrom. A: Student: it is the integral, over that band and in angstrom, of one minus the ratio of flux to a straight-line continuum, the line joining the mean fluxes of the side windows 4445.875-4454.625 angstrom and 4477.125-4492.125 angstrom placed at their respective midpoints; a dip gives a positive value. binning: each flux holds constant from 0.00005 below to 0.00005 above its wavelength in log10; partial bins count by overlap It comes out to 0.3 angstrom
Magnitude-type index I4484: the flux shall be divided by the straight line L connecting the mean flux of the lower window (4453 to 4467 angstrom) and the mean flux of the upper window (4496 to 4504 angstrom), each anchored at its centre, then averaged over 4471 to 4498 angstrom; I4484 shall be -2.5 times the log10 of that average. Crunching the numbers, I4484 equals -0.02 mag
